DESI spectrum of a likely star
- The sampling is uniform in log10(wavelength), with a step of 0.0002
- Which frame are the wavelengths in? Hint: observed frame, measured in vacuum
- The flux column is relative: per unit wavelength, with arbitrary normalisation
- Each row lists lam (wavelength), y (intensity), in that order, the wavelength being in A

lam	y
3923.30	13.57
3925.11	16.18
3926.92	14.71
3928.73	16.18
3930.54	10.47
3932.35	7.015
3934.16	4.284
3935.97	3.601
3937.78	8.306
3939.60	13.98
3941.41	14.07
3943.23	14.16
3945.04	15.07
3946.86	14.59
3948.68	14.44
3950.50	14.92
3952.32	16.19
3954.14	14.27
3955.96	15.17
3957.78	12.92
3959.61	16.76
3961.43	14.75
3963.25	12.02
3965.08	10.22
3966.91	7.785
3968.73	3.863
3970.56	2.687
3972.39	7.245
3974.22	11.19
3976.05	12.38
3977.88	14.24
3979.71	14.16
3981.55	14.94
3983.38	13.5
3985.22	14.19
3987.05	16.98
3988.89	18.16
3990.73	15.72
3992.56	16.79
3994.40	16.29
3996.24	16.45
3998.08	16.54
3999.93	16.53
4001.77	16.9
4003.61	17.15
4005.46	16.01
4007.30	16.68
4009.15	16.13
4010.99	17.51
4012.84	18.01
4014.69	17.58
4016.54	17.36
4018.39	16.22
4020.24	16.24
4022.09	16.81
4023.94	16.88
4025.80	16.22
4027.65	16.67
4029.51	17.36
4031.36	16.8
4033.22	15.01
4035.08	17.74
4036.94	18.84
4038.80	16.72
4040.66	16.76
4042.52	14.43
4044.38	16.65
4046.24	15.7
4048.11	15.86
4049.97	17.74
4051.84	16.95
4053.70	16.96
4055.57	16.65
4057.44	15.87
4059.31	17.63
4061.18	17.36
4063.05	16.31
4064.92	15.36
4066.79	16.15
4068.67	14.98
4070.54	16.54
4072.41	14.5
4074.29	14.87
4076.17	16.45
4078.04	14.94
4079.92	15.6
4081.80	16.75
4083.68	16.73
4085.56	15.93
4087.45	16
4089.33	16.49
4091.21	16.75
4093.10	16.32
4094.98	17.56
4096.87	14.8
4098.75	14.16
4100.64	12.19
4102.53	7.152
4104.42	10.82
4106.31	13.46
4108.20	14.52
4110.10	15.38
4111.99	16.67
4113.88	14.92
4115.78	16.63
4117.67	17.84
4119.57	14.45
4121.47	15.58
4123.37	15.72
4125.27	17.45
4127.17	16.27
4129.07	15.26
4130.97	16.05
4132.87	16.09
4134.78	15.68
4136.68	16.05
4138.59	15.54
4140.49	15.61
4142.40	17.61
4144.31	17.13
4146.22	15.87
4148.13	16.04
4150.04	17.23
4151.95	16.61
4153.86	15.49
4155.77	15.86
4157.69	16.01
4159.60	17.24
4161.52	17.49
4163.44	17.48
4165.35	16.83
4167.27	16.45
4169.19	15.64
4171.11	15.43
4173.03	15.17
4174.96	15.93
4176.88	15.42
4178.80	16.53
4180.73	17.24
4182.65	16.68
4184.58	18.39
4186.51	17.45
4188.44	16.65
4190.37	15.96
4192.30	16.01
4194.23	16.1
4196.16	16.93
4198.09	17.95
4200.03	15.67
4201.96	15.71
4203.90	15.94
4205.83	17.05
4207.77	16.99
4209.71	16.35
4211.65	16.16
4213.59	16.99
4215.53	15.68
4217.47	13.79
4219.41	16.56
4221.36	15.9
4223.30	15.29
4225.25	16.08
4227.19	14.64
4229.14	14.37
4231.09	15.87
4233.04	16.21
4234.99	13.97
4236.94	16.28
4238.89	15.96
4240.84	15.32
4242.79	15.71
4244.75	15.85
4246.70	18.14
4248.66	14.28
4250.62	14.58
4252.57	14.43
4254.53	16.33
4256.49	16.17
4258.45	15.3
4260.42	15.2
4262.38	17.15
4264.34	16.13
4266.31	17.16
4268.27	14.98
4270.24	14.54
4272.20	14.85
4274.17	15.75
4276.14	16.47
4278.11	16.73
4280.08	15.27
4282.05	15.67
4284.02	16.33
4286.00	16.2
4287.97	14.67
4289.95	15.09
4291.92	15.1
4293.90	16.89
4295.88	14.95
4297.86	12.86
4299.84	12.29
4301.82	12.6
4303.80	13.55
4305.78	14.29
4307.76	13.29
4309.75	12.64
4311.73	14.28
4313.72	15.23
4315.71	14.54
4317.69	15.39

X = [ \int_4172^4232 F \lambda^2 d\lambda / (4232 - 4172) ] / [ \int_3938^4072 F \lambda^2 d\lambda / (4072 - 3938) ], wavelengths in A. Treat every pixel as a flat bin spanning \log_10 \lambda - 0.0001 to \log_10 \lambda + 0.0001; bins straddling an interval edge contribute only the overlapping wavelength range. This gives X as 1.2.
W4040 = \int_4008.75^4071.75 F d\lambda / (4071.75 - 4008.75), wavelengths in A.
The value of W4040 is 16.6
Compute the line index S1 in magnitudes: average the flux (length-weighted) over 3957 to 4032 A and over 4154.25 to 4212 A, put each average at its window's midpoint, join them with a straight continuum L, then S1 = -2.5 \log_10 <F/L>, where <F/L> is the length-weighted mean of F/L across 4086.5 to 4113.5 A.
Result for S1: 0.089 mag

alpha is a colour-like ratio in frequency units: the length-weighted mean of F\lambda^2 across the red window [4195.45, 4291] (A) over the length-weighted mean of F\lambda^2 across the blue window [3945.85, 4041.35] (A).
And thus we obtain 1.2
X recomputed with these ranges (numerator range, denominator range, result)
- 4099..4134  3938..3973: 1.30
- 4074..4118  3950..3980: 1.37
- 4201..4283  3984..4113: 1.08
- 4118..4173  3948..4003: 1.29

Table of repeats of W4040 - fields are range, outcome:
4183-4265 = 16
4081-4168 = 15.7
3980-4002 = 16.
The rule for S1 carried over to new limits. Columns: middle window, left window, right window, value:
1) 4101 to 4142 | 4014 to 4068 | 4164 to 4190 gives 0.10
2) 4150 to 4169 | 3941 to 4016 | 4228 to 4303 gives -0.11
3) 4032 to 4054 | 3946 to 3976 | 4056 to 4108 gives -0.17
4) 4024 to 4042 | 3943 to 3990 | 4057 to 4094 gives -0.14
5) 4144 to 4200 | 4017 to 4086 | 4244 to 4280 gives -0.03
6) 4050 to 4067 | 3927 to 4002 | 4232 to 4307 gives -0.22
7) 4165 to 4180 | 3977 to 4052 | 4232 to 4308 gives -0.01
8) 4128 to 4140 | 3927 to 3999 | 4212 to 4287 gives -0.09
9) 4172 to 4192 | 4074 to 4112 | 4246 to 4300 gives -0.09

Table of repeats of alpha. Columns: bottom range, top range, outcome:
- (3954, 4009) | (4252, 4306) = 1.28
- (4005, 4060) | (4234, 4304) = 1.03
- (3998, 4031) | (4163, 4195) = 1.06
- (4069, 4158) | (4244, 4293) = 1.09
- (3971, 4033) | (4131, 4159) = 1.11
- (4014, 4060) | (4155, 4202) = 1.06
